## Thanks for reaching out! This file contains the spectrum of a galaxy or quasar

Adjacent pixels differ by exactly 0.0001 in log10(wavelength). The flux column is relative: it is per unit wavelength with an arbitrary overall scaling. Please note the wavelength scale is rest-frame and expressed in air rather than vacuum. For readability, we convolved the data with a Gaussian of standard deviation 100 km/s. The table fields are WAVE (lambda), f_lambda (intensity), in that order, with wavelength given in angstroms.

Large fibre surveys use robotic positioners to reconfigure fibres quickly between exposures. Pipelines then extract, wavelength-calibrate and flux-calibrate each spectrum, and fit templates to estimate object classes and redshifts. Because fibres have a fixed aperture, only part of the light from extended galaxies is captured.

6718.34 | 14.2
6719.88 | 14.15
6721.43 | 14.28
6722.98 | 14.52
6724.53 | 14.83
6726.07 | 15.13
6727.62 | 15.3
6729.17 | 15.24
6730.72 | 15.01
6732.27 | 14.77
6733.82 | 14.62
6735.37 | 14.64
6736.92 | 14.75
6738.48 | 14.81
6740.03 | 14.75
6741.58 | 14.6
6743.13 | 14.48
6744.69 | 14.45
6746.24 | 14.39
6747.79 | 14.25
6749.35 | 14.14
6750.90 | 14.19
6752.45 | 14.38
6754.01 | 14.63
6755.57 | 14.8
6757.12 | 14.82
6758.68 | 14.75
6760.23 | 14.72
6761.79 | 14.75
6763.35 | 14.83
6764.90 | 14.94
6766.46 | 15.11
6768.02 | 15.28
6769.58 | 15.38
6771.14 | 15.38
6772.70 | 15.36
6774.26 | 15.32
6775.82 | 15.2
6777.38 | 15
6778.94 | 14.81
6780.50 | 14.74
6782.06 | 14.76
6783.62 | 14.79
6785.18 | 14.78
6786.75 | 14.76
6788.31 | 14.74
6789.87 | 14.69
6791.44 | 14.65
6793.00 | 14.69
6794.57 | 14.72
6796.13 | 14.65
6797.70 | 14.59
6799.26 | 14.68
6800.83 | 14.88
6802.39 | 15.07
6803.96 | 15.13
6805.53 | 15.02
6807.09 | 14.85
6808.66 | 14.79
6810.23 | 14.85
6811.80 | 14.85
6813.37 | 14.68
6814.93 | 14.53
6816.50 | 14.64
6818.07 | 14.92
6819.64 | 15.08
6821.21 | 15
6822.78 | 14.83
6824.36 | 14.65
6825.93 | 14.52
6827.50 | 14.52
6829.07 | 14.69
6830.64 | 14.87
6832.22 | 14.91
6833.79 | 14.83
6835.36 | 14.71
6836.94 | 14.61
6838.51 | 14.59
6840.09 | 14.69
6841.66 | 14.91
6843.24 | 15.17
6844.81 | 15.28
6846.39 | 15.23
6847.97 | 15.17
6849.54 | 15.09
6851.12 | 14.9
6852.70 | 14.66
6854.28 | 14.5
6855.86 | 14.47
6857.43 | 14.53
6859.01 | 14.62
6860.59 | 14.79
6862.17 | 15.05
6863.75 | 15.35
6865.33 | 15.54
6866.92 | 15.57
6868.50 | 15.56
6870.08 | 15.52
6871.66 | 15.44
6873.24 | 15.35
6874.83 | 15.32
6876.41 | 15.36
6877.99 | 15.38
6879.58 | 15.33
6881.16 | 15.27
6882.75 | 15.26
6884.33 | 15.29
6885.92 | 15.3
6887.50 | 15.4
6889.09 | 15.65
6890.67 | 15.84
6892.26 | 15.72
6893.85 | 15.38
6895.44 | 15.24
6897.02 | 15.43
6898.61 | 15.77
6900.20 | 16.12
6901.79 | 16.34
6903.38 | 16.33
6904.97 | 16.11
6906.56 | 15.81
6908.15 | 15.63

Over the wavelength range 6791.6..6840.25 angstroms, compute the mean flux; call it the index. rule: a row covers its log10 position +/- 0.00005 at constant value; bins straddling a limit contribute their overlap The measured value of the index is 14.8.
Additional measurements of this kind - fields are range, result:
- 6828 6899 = 15.1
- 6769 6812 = 14.9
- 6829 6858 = 14.8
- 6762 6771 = 15.1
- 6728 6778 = 14.8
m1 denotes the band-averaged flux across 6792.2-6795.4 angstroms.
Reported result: 14.7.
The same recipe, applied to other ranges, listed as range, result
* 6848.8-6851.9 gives 15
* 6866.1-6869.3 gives 15.5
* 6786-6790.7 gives 14.7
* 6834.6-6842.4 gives 14.7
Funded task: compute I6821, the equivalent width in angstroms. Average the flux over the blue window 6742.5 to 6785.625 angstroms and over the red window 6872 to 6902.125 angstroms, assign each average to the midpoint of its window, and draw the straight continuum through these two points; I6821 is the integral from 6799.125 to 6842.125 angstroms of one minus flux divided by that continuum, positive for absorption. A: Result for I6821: 0.9 angstroms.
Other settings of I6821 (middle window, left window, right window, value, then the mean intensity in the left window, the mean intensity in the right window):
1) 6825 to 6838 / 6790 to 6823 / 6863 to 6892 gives 0.3 angstroms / 14.8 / 15.4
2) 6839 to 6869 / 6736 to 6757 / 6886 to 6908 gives 0.8 angstroms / 14.5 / 15.8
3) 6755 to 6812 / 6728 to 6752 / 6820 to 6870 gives -0.6 angstroms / 14.6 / 14.9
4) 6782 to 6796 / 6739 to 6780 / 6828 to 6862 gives 0.1 angstroms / 14.8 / 14.8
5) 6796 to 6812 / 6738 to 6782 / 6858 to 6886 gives 0.1 angstroms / 14.8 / 15.3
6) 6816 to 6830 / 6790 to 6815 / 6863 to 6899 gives 0.2 angstroms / 14.8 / 15.4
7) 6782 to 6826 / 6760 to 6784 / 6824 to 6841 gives 0.2 angstroms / 15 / 14.7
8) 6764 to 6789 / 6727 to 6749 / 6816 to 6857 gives -0.5 angstroms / 14.7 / 14.8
